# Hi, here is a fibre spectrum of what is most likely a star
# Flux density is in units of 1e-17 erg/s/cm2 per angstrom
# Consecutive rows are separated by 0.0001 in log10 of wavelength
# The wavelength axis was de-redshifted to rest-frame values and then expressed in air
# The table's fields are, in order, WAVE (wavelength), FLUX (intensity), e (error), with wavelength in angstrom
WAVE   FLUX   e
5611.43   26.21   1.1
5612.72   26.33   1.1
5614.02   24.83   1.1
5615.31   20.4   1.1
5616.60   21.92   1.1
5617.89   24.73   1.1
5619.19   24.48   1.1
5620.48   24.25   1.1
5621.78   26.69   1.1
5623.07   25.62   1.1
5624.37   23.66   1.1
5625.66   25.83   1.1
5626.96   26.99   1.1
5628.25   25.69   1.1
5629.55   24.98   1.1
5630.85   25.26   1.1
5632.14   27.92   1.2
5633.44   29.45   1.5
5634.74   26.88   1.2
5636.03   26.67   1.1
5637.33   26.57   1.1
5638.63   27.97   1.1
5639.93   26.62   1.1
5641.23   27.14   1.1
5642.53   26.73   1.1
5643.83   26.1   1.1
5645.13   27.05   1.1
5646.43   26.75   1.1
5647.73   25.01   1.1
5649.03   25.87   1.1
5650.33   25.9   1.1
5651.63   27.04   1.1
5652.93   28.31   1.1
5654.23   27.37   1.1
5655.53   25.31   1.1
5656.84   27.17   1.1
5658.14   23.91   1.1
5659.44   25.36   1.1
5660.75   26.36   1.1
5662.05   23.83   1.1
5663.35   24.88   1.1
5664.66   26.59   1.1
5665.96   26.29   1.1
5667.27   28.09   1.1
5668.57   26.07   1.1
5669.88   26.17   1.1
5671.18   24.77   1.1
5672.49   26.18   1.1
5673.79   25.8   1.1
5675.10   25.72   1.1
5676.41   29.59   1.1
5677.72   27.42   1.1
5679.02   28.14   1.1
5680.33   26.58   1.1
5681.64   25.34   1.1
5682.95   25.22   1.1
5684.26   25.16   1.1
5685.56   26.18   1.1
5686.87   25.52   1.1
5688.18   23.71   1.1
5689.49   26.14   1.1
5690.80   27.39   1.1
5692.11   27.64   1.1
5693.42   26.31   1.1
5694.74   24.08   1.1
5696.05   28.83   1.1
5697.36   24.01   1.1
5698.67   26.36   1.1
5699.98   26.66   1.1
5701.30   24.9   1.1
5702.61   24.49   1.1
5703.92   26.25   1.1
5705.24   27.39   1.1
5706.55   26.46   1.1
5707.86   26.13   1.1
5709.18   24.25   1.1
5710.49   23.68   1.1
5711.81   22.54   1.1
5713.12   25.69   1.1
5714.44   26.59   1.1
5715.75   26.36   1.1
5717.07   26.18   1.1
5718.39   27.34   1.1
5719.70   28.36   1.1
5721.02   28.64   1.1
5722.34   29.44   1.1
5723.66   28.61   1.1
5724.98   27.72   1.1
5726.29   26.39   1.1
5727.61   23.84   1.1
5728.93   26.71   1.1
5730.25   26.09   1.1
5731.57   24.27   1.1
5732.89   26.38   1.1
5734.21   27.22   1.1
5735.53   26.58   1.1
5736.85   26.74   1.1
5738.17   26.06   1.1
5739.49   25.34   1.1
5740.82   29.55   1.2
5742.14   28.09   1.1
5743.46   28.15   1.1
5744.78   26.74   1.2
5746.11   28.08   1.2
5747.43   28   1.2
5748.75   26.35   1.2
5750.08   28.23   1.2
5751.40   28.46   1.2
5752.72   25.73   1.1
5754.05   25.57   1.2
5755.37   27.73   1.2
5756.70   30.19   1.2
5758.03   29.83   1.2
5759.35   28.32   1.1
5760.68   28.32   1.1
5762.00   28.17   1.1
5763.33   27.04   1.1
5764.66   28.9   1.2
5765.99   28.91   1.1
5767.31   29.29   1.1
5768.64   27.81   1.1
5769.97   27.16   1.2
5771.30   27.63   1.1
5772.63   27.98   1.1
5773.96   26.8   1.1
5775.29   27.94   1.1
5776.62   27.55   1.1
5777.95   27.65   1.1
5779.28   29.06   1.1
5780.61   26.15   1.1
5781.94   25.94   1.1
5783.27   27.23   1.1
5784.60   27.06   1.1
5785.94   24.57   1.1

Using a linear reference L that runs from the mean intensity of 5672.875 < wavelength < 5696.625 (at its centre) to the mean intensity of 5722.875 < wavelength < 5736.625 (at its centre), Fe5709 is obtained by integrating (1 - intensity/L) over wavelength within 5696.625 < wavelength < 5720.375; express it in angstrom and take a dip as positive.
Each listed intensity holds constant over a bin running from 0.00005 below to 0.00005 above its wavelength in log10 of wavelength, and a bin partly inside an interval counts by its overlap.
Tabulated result 0.6 angstrom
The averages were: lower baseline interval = 26.4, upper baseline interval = 26.4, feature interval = 25.8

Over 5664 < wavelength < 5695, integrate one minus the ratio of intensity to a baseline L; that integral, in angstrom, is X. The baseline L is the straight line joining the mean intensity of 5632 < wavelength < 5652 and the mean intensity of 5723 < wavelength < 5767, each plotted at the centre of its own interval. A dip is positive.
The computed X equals 0.8 angstrom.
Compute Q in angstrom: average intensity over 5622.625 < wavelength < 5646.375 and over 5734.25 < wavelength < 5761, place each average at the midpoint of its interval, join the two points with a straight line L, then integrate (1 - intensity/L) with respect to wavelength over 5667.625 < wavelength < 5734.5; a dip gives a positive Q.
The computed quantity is 2.28 angstrom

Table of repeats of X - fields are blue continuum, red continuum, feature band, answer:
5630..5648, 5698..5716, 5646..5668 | 0.3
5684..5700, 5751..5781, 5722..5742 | 0.2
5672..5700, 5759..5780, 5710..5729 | 0.3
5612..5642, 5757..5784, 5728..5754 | 0.5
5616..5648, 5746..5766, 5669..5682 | 0.1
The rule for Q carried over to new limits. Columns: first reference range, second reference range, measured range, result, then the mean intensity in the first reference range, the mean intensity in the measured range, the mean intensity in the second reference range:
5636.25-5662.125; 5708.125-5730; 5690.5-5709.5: 0.21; 26.4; 26.1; 26.4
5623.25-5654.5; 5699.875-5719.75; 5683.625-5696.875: -0.06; 26.6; 26.1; 25.7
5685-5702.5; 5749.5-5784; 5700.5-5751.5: 0.32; 25.9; 26.6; 27.8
